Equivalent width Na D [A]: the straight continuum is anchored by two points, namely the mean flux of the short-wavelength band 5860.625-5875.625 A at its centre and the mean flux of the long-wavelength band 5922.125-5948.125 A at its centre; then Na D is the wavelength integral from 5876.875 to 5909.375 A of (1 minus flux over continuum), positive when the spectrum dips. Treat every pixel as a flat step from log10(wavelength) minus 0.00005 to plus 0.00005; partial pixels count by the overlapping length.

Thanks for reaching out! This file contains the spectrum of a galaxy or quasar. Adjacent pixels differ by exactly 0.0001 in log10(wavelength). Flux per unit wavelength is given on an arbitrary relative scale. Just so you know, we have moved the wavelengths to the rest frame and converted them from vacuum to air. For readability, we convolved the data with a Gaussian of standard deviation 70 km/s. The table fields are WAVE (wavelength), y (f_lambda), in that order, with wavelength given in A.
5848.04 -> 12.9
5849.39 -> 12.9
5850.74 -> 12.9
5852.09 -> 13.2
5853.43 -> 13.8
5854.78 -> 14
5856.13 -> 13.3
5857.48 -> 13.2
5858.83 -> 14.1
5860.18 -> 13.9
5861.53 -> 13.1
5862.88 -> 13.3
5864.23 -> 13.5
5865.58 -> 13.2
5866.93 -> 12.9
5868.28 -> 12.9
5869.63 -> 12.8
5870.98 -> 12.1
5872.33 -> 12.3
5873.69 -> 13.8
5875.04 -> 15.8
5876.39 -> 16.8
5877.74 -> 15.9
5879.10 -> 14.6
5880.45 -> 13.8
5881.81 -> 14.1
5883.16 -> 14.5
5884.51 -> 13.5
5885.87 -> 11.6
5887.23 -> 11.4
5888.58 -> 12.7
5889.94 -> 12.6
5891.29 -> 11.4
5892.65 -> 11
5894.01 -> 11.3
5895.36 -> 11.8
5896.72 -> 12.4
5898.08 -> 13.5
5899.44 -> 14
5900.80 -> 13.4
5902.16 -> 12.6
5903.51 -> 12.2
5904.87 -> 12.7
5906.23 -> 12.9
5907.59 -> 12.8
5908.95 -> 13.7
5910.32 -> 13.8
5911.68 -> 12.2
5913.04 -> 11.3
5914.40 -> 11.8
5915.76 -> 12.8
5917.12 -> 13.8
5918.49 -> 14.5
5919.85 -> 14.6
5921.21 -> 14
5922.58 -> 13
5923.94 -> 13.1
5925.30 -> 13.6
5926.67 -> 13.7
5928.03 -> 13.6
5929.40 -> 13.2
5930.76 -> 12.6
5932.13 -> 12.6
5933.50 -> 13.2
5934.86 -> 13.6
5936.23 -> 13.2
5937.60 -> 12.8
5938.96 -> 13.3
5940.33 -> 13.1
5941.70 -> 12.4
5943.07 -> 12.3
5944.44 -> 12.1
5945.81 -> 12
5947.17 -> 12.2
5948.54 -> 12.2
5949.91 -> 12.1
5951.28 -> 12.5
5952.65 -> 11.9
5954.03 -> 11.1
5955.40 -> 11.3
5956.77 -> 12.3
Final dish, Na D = 0.4 A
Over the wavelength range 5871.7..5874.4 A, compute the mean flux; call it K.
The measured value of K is 13.1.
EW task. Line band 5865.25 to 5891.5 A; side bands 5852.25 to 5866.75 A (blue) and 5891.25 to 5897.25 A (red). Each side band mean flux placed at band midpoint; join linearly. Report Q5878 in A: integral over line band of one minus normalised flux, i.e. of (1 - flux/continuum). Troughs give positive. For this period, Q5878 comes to -2.2 A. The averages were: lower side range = 13.5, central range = 13.5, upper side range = 11.6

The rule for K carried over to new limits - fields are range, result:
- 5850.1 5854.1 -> 13.3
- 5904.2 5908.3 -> 12.8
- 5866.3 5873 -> 12.6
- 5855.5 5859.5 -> 13.5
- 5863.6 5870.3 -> 13.1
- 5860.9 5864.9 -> 13.3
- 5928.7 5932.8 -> 12.8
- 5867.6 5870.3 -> 12.9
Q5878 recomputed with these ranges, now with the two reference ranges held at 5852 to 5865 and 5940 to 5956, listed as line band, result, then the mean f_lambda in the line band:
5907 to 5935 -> -1.5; 13.2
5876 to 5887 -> -0.8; 14.2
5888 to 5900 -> 0.6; 12.3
